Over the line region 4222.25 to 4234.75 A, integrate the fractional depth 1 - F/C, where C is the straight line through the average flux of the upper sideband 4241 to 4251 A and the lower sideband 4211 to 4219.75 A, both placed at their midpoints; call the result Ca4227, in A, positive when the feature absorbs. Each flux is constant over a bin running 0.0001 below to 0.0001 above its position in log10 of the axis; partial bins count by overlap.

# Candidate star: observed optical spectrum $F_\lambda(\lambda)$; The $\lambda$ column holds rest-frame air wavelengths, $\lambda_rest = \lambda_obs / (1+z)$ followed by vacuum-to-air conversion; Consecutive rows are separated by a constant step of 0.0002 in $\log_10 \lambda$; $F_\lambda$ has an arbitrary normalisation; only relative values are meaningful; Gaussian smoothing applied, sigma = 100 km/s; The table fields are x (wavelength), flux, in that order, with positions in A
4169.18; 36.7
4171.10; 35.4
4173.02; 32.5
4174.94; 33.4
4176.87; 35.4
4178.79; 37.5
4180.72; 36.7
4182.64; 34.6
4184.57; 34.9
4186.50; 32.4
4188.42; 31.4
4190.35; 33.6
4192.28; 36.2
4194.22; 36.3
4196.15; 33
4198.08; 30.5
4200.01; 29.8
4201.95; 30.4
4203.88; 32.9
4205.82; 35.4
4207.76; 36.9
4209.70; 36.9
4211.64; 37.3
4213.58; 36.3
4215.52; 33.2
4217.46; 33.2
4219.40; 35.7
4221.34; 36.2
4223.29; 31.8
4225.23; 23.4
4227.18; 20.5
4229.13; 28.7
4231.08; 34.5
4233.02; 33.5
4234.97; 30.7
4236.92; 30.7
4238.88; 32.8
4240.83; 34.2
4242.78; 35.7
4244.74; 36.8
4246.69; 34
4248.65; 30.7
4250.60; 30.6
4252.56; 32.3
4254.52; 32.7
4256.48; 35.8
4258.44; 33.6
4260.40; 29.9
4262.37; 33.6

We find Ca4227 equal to 2.0 A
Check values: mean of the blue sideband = 35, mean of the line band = 28.9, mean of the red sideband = 33.8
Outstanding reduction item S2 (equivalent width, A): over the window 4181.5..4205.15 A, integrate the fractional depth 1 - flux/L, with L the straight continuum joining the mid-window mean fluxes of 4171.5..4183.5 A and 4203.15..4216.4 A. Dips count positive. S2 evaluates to 1.5 A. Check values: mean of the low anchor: 35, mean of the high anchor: 35.6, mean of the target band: 33.1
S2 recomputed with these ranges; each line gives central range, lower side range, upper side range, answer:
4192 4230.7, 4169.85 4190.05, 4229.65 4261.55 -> 1.21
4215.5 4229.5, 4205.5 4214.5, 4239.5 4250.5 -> 2.16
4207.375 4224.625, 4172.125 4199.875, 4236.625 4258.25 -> -0.64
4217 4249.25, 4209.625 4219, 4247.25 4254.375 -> 1.30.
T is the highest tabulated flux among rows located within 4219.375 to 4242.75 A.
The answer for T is 36.2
